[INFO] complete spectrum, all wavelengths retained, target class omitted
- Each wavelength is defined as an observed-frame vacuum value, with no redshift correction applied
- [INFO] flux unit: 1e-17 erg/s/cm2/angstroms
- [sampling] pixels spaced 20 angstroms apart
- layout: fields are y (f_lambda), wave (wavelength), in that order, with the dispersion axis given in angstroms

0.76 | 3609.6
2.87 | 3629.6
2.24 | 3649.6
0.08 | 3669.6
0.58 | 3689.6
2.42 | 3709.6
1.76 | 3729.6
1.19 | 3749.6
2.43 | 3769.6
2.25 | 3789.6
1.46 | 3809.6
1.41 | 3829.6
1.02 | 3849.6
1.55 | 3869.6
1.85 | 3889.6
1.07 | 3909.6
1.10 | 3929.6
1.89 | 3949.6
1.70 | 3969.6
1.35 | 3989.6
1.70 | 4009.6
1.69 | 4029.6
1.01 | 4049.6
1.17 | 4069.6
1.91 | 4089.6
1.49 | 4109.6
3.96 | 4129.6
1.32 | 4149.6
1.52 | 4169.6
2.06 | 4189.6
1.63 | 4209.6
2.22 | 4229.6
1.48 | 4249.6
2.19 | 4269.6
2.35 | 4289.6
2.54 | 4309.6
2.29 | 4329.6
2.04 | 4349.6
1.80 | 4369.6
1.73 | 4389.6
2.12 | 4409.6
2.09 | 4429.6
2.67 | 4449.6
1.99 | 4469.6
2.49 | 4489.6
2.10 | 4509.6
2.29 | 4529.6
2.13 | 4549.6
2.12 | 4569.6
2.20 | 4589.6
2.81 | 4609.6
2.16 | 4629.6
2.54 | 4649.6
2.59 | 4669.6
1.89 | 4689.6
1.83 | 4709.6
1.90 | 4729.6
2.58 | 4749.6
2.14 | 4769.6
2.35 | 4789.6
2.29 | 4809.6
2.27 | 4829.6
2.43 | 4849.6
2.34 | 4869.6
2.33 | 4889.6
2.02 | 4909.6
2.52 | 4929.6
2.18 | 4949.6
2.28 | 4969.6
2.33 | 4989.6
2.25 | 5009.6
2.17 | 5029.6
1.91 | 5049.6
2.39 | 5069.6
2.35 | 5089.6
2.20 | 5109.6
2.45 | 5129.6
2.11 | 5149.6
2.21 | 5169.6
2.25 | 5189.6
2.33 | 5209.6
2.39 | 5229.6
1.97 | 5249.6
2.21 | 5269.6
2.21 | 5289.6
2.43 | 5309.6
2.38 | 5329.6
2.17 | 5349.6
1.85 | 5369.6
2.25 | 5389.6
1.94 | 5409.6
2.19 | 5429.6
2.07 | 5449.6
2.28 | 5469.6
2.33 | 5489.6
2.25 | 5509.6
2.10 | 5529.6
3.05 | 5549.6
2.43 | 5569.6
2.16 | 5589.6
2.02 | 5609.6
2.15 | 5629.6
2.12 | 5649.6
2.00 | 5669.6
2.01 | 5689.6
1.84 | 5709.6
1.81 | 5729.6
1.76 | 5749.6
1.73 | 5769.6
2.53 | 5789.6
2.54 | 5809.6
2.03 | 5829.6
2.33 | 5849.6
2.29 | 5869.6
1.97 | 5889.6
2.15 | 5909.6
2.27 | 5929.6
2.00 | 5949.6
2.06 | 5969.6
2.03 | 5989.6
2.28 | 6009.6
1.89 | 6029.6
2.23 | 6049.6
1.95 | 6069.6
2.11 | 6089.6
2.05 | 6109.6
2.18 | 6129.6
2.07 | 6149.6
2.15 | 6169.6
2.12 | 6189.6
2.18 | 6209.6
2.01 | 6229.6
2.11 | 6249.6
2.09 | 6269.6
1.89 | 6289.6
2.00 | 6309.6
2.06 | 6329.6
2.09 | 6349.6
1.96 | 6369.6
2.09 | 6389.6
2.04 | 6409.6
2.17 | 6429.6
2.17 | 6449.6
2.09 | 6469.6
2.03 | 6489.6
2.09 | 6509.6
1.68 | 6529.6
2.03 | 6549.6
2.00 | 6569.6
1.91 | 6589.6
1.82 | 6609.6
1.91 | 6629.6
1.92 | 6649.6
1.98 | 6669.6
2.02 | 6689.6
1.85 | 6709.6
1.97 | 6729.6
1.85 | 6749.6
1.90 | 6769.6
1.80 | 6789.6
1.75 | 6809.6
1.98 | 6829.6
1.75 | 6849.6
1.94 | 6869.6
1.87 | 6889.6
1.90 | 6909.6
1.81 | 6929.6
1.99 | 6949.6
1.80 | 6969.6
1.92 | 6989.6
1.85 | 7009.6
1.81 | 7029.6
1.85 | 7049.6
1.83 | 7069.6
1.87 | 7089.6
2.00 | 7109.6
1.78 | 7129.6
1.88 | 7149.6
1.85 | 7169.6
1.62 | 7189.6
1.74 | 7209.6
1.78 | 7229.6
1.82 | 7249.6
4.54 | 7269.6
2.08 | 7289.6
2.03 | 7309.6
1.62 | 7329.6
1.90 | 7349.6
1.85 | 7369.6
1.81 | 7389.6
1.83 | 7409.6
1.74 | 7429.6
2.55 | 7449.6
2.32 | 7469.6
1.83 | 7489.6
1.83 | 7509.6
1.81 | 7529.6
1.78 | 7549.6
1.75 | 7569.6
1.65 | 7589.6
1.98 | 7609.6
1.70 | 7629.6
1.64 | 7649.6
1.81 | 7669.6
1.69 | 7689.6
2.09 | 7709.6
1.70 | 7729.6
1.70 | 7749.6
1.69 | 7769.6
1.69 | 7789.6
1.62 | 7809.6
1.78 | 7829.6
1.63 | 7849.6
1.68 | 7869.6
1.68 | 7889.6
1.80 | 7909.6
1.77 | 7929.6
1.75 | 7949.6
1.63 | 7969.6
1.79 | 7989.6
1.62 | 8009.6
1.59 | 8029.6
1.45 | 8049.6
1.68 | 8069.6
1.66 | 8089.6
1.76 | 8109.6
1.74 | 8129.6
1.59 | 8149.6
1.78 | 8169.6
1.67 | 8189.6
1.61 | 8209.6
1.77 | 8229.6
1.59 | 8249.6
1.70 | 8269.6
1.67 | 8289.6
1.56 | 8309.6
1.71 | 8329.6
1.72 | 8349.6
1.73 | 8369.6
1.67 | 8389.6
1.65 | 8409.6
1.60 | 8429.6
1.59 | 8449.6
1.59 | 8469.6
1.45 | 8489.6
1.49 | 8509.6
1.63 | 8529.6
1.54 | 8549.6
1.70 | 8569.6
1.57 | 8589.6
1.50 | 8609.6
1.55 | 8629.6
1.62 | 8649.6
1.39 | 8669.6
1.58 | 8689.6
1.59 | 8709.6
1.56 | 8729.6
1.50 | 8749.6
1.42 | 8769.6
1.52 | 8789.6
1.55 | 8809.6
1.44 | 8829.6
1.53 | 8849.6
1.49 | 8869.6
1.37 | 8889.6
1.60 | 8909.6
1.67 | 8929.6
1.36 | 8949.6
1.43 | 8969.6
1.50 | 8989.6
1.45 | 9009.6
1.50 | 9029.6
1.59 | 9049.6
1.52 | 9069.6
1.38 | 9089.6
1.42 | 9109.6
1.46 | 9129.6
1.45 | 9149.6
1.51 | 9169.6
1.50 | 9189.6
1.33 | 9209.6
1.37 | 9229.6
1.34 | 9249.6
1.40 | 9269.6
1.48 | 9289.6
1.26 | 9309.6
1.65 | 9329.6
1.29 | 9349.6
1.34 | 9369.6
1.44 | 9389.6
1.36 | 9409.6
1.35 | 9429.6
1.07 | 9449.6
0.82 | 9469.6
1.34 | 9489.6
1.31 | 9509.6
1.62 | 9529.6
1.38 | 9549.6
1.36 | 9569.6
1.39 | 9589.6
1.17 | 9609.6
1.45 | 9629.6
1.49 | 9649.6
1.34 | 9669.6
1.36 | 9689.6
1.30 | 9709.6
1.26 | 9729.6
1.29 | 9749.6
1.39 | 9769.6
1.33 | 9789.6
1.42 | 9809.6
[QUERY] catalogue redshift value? 0.11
